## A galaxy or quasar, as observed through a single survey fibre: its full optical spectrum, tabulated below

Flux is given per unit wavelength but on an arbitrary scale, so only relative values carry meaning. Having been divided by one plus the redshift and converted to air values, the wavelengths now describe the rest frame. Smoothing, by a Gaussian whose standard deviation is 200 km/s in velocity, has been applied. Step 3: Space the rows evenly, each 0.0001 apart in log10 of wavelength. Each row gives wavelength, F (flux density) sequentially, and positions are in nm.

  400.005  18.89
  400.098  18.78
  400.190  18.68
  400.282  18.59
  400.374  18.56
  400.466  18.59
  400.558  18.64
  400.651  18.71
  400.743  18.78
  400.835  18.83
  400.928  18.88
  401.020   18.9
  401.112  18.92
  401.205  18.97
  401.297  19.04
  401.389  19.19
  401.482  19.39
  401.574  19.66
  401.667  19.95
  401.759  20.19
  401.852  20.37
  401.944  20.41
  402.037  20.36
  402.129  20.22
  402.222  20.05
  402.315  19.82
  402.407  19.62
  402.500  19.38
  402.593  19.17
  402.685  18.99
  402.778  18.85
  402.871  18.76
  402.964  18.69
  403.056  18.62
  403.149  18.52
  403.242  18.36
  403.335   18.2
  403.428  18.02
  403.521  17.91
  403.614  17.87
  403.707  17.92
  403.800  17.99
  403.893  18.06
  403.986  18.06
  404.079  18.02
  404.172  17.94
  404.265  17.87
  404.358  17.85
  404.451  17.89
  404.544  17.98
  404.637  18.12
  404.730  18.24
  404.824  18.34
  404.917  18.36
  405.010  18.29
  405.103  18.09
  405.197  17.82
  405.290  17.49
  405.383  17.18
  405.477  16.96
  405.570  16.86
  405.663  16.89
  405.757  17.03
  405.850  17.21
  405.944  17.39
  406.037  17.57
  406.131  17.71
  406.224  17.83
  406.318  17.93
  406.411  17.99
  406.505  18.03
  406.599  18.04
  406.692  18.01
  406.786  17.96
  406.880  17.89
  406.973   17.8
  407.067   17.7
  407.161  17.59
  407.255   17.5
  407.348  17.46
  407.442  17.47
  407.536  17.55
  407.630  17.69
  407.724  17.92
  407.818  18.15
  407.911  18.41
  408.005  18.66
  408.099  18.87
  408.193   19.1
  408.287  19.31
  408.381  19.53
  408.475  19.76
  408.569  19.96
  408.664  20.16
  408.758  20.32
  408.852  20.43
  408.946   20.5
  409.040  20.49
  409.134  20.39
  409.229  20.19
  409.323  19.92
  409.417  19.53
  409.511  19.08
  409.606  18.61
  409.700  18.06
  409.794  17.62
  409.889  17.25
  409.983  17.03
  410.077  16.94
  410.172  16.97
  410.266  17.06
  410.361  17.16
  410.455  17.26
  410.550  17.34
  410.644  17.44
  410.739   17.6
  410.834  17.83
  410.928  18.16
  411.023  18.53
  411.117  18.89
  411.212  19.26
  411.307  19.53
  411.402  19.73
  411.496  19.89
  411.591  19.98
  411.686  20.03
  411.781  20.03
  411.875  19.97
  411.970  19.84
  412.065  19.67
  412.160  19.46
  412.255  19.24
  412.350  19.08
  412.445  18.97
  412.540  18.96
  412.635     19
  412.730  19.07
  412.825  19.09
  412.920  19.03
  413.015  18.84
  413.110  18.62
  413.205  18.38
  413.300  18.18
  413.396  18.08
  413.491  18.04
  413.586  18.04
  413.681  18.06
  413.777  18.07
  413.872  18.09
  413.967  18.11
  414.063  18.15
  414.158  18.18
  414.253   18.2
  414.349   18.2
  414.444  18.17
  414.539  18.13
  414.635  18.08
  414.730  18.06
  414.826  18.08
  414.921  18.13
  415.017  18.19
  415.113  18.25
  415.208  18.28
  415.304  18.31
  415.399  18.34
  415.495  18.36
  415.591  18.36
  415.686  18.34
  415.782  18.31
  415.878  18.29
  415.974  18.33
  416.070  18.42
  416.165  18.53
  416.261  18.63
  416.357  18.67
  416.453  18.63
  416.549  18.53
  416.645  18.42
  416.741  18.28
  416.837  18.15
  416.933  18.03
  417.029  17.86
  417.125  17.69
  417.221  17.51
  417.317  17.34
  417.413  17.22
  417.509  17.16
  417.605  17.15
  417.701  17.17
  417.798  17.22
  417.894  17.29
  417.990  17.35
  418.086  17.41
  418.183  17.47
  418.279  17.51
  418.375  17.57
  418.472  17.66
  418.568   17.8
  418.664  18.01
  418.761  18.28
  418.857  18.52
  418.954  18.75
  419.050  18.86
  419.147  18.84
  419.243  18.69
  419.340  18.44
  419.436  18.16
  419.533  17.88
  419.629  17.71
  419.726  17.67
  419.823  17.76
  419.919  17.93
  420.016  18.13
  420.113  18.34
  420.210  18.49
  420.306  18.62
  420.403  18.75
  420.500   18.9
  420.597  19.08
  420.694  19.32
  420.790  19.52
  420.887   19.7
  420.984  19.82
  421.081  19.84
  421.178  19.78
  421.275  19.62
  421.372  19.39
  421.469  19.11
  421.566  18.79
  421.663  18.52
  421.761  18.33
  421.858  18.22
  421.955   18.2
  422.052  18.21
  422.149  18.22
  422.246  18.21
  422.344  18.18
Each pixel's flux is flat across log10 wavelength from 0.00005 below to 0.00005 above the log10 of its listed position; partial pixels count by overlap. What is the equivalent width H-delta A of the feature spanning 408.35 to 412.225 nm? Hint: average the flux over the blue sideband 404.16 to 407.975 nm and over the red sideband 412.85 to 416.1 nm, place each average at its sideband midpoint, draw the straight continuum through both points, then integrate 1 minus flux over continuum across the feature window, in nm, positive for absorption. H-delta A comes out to -0.204 nm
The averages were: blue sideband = 17.8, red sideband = 18.3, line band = 19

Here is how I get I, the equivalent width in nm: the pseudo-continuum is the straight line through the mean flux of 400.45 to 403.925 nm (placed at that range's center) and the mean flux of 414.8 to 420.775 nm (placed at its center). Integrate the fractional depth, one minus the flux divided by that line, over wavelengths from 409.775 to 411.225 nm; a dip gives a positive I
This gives 0.07 nm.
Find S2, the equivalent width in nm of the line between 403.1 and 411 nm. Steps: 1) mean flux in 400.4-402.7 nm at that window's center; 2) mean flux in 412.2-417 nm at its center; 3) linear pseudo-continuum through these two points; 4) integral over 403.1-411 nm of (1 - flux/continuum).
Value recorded 0.34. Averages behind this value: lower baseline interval 19.4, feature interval 18.2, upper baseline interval 18.4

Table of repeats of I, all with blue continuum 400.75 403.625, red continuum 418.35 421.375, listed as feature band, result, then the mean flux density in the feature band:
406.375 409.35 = 0.03 nm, 18.8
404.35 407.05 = 0.19 nm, 17.7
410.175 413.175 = 0.01 nm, 18.8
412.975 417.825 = 0.17 nm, 18.1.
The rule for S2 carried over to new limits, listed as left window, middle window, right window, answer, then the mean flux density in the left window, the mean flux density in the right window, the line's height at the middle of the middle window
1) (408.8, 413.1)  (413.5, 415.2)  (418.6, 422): 0.06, 18.9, 18.7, 18.8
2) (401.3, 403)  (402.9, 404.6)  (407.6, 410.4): 0.12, 19.6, 18.8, 19.4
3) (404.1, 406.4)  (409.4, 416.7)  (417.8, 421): -0.17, 17.7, 18.3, 18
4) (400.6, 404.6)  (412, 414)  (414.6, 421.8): -0.02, 18.9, 18.3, 18.5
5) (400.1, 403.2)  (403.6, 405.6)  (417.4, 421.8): 0.13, 19.2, 18.3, 19.1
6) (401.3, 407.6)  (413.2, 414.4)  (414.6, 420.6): 0.00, 18.3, 18.1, 18.2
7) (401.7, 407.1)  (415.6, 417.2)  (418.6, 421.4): 0.03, 18.3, 18.7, 18.6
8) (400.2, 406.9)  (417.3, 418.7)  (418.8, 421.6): 0.10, 18.5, 18.8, 18.7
